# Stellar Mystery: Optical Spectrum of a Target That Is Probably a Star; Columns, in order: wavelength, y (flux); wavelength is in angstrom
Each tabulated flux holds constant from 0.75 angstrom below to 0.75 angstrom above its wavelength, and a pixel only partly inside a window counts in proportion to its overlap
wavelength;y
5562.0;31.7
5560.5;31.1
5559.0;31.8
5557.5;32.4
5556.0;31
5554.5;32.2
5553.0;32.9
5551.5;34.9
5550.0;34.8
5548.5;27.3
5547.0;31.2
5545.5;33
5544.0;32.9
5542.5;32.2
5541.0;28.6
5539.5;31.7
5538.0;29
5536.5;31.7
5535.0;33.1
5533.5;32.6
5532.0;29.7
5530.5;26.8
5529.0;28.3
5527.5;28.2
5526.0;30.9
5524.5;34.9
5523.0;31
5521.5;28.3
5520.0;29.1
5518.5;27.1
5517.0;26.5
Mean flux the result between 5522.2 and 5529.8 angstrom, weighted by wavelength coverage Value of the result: 30.6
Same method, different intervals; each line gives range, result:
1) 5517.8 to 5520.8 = 28.1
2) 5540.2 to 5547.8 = 31.6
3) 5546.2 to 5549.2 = 29.3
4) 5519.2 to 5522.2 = 28.7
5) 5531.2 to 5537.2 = 31.7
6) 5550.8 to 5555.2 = 33.3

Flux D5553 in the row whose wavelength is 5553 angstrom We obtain 32.9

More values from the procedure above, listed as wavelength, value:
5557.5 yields 32.4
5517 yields 26.5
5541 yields 28.6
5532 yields 29.7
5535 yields 33.1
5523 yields 31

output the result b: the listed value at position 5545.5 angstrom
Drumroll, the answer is 33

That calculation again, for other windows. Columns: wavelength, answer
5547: 31.2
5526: 30.9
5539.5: 31.7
